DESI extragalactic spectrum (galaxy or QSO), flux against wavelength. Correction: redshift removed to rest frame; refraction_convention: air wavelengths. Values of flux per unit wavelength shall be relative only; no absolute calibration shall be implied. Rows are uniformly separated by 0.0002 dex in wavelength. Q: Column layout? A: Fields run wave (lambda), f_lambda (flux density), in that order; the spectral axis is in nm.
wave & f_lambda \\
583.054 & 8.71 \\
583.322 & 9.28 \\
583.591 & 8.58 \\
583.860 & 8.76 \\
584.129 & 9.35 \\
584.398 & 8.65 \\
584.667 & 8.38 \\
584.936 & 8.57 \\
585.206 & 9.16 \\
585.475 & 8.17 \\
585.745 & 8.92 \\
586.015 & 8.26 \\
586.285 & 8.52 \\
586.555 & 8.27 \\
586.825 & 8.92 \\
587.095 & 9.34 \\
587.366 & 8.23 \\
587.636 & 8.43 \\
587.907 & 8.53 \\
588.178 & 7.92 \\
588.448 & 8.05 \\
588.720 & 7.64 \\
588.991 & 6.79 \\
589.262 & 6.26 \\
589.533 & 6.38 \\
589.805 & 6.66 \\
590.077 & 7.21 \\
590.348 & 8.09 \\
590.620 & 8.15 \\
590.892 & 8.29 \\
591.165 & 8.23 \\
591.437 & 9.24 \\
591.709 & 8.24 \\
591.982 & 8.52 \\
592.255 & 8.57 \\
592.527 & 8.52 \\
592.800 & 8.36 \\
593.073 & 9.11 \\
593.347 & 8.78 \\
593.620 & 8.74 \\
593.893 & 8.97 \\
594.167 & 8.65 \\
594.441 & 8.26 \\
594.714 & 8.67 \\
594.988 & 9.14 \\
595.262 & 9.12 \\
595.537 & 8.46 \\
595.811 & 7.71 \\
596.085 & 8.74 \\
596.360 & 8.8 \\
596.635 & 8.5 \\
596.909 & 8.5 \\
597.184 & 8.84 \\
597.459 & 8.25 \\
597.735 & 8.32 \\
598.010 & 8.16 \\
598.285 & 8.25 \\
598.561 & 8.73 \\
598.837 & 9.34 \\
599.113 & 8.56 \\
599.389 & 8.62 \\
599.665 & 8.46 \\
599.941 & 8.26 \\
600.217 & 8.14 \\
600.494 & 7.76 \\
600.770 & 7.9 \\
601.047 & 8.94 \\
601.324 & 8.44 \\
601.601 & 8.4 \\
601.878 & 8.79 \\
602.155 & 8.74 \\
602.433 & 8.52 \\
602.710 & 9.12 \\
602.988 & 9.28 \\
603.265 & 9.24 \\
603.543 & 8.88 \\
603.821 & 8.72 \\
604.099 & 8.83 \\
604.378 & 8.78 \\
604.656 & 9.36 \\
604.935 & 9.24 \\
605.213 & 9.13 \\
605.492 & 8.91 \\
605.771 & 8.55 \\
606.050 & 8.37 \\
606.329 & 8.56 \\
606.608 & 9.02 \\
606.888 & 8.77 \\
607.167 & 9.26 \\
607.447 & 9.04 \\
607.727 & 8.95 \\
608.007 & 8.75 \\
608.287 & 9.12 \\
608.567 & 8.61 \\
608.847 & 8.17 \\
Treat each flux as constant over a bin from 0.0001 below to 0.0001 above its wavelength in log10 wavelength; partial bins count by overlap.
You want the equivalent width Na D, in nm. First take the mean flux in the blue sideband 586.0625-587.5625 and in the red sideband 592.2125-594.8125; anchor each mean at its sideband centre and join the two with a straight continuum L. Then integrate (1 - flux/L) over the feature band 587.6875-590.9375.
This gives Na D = 0.43 nm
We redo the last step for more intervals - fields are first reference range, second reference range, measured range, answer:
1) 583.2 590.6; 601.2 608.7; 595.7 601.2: 0.12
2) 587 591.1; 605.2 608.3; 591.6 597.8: -0.40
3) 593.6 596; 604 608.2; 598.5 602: 0.11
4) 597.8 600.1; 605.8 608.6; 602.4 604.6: -0.06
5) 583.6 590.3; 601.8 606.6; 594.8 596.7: -0.03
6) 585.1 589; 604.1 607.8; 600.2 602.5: 0.10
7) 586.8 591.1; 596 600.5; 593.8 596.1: -0.11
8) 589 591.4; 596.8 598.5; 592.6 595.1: -0.26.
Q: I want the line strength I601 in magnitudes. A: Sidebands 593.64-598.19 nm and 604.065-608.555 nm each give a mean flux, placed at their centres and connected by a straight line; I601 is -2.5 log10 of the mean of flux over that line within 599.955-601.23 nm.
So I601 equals 0.07 mag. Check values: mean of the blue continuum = 8.57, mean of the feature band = 8.2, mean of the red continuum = 8.91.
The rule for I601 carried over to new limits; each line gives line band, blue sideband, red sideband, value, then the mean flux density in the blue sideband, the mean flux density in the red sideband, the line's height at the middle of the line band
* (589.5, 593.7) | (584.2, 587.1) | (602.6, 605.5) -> 0.07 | 8.64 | 9.05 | 8.77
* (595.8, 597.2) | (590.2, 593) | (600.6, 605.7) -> 0.01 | 8.43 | 8.84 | 8.6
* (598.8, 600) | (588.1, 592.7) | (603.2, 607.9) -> -0.02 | 7.81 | 8.91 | 8.47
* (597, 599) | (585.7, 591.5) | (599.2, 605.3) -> -0.01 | 7.98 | 8.7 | 8.48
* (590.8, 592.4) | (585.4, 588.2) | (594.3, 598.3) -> 0.00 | 8.53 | 8.52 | 8.53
